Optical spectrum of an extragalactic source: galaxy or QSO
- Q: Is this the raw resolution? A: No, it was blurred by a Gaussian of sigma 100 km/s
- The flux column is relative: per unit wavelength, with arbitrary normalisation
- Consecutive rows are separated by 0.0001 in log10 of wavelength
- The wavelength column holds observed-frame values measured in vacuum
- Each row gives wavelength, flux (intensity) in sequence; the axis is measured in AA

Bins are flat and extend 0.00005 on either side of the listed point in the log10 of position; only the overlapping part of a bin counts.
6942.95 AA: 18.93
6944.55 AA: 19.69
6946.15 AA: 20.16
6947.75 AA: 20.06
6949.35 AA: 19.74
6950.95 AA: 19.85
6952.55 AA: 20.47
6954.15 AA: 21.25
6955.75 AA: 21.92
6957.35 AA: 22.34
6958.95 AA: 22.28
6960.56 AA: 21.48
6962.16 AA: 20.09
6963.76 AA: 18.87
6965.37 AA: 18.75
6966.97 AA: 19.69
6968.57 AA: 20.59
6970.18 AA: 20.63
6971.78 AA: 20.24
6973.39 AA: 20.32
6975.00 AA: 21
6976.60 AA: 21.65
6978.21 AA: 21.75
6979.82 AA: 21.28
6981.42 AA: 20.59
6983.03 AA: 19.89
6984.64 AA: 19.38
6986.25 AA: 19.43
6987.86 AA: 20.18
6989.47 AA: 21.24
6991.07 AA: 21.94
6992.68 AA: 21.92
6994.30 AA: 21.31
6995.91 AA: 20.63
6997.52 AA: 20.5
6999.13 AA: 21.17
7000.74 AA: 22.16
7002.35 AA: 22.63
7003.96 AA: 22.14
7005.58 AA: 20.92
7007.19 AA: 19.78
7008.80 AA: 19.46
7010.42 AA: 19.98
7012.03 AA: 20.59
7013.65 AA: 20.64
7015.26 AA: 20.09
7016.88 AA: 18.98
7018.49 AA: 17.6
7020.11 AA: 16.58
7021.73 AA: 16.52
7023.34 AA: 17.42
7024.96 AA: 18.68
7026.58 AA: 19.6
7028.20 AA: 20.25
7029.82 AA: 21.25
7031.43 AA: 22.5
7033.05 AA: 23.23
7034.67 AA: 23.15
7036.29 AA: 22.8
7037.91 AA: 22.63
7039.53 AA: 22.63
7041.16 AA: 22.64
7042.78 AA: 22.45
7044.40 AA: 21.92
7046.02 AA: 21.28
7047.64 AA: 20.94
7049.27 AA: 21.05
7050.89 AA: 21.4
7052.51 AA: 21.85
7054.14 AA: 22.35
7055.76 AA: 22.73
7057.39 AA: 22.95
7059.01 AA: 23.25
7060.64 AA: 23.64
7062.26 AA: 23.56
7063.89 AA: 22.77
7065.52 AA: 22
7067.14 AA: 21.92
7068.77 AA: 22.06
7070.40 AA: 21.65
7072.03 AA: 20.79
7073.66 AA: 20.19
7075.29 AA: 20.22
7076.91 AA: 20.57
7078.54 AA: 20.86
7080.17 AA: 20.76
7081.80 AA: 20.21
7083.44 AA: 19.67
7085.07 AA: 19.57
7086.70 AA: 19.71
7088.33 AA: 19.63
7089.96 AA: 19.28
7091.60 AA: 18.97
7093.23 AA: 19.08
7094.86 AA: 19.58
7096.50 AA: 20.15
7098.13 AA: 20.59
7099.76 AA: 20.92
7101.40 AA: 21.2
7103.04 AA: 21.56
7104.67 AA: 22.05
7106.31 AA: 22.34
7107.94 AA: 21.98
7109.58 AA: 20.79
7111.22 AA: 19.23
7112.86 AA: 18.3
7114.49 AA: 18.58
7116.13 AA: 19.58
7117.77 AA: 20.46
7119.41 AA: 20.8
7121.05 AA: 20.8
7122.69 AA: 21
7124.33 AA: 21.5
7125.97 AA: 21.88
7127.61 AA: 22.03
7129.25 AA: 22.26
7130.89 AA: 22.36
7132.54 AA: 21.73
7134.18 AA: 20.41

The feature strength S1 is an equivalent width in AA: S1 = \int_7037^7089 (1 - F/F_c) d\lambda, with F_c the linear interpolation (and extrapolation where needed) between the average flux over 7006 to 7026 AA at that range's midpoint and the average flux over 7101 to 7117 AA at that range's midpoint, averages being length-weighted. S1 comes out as -4.9 AA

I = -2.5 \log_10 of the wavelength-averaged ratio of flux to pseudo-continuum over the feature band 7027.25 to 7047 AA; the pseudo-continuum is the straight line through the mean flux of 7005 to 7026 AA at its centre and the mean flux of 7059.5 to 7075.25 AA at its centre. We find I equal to -0.10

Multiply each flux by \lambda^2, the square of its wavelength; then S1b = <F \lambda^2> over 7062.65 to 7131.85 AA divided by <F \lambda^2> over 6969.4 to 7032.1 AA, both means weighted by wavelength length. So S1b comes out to 1.05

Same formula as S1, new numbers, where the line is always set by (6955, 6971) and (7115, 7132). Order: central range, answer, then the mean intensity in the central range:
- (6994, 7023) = 1.10 AA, 20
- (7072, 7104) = 1.40 AA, 20.2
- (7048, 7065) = -1.23 AA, 22.5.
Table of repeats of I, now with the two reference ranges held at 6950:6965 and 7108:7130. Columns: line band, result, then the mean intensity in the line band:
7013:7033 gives 0.08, 19.3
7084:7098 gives 0.06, 19.6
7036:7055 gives -0.06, 22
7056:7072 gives -0.09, 22.5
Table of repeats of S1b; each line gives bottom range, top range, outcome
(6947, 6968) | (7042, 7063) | 1.11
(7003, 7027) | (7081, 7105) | 1.07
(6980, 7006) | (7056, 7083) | 1.06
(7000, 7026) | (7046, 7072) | 1.15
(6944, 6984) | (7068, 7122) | 1.03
